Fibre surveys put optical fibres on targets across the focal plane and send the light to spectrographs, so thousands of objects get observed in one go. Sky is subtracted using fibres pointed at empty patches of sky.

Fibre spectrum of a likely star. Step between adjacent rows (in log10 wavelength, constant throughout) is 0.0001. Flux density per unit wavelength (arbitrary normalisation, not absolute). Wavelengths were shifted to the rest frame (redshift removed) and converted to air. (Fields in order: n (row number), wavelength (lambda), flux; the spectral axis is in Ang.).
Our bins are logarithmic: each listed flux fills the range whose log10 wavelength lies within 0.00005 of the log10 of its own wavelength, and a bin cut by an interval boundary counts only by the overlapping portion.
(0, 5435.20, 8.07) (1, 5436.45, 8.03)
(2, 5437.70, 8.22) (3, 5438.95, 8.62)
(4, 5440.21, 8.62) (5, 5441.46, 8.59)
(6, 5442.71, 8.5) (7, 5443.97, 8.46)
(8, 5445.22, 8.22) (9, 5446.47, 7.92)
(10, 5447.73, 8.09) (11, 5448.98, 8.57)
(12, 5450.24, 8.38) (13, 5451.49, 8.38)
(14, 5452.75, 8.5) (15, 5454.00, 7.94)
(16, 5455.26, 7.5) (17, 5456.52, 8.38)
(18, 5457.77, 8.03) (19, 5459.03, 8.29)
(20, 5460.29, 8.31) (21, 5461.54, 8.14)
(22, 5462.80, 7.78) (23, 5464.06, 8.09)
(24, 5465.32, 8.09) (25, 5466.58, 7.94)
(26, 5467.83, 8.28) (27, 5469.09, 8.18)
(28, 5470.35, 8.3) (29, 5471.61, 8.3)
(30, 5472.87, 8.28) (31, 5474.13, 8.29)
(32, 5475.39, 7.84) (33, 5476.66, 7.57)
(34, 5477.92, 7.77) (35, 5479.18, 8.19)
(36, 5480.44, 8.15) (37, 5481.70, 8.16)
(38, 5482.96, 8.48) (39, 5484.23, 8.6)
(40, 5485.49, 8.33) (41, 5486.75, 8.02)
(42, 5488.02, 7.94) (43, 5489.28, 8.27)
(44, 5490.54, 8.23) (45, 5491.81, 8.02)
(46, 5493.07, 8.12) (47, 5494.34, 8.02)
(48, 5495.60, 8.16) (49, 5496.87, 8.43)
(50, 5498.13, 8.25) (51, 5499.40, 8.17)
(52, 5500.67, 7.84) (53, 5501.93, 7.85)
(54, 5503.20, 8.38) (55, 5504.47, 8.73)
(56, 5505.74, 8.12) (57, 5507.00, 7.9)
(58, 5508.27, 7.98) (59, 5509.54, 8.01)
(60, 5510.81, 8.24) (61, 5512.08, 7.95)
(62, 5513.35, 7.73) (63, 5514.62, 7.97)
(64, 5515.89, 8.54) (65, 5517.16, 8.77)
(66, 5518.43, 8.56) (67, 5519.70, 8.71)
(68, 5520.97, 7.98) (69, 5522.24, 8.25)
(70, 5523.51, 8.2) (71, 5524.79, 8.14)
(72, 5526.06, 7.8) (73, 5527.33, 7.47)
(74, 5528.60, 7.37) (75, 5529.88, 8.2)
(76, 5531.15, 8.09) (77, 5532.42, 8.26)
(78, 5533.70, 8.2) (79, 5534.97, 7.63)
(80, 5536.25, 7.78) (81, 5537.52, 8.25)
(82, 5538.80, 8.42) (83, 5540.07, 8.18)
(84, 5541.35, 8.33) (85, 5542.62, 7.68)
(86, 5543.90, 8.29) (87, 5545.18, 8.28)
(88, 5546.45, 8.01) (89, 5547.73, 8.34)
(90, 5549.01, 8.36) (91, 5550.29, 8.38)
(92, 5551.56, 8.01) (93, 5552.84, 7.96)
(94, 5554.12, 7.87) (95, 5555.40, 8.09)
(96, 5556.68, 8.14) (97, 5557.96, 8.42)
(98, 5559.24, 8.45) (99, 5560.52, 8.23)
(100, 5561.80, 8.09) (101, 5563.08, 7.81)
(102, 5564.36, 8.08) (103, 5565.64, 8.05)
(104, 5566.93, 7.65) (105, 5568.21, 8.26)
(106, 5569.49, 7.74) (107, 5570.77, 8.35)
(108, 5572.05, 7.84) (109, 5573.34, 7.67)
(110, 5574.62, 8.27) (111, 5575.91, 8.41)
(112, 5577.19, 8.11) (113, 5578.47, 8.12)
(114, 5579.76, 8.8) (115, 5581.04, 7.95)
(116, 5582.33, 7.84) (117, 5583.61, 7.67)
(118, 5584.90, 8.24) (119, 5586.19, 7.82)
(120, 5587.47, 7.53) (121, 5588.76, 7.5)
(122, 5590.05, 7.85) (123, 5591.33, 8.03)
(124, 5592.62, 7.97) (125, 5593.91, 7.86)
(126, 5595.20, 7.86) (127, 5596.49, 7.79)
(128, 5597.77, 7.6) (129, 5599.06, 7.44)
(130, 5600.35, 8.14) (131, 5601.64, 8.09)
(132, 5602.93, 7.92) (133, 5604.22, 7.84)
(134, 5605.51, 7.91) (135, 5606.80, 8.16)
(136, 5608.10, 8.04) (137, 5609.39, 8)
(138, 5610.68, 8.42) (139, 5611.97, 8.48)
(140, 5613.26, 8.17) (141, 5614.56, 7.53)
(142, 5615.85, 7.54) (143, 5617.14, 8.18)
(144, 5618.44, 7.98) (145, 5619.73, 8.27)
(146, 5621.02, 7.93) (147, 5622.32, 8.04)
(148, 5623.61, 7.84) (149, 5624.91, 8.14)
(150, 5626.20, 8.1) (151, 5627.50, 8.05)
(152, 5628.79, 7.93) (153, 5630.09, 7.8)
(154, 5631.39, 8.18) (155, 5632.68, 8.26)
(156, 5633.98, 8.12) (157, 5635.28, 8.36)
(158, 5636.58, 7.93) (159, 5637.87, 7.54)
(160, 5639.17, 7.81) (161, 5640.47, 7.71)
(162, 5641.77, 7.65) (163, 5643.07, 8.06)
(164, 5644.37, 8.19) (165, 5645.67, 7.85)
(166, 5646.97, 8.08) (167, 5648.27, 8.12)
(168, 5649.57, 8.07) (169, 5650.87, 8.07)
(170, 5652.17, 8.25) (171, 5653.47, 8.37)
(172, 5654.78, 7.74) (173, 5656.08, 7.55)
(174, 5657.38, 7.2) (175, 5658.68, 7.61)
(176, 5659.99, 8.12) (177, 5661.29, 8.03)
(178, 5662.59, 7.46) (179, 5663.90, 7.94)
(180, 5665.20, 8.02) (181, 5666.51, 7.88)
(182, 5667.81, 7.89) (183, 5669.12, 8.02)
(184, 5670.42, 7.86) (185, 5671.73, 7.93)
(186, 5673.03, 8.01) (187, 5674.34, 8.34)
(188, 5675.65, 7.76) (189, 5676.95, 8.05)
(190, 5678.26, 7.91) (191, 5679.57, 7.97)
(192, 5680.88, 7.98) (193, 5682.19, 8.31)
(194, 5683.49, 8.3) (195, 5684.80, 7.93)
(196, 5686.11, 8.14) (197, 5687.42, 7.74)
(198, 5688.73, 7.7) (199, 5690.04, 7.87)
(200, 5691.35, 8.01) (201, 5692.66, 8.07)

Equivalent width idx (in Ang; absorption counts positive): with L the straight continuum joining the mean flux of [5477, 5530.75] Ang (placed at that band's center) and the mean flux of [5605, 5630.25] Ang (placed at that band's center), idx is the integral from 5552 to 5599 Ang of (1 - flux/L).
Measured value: 0.47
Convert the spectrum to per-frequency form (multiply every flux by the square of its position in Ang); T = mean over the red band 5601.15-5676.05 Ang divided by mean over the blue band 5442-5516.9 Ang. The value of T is 1.03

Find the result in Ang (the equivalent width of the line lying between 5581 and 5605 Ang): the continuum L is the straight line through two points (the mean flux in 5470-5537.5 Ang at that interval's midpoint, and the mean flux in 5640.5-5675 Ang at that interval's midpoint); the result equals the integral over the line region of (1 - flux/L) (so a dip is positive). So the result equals 0.5 Ang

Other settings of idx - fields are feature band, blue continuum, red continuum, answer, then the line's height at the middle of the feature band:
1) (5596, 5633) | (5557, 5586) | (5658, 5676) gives 0.1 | 8.01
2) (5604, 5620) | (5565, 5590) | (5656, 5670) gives -0.3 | 7.91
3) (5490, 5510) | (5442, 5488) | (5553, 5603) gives -0.1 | 8.11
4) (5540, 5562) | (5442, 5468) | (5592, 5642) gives -0.3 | 8.05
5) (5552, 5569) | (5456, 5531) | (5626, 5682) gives 0.0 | 8.06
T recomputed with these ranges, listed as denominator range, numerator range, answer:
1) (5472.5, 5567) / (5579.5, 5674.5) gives 1.02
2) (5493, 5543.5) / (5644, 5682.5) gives 1.03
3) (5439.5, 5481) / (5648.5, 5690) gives 1.05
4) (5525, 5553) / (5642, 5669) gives 1.02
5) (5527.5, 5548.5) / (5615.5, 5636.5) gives 1.03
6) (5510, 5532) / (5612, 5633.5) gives 1.02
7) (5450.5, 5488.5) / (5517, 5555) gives 1.02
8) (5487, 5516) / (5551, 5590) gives 1.01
